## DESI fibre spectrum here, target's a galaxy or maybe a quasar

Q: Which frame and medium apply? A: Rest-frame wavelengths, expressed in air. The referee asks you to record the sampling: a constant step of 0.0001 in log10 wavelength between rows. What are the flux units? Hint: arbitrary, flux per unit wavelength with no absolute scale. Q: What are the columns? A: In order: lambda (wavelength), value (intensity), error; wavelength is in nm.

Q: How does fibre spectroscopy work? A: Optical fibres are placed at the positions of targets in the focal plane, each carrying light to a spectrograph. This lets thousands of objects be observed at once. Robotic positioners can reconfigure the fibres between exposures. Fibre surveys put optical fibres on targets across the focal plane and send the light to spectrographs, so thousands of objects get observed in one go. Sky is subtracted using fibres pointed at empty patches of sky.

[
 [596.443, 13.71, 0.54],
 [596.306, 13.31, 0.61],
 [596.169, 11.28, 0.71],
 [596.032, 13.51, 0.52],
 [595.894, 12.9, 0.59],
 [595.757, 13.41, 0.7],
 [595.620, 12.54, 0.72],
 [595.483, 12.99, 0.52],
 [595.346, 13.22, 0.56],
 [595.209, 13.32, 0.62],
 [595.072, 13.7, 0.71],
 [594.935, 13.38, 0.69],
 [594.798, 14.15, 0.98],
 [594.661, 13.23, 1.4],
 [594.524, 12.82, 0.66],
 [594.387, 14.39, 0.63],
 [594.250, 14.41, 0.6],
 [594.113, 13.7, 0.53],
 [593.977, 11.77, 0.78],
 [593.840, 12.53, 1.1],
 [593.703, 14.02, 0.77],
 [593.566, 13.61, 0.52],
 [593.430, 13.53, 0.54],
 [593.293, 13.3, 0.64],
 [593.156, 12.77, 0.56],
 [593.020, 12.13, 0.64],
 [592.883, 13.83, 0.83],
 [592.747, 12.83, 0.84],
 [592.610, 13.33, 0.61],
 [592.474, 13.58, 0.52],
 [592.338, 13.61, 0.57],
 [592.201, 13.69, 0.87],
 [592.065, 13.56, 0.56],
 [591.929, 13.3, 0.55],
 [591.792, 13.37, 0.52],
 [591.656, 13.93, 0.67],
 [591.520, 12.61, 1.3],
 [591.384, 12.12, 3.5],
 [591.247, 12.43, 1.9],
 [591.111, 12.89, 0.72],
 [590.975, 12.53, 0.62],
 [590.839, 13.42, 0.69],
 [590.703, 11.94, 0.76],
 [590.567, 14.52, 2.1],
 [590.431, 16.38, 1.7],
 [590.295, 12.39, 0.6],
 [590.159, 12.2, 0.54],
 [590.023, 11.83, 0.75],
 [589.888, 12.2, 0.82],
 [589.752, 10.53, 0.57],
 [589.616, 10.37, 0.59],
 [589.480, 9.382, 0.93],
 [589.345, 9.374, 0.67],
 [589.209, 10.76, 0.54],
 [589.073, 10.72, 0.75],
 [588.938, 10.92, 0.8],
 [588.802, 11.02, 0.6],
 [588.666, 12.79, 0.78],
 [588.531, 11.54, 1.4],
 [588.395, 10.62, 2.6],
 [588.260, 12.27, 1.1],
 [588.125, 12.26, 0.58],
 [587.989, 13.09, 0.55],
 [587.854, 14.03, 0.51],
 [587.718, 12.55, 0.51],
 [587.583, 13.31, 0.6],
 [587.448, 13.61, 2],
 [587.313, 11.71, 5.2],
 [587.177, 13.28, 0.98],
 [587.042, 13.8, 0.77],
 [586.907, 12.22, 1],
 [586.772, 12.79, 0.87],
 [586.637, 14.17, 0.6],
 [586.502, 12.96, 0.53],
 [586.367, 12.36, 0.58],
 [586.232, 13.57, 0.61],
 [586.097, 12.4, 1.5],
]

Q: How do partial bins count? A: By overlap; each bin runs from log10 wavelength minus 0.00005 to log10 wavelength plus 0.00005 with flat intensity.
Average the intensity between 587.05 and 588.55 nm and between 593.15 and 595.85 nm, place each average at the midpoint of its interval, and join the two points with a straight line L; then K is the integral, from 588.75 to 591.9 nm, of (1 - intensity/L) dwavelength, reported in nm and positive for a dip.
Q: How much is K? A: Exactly 0.20 nm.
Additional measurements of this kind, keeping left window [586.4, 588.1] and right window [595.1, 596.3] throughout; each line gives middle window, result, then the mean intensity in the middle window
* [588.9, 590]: 0.209 nm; 10.6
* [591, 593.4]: -0.023 nm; 13.1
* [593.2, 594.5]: -0.046 nm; 13.4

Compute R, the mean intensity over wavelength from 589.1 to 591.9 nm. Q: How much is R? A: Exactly 12.2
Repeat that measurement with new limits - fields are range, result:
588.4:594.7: 12.6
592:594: 13.2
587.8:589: 12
